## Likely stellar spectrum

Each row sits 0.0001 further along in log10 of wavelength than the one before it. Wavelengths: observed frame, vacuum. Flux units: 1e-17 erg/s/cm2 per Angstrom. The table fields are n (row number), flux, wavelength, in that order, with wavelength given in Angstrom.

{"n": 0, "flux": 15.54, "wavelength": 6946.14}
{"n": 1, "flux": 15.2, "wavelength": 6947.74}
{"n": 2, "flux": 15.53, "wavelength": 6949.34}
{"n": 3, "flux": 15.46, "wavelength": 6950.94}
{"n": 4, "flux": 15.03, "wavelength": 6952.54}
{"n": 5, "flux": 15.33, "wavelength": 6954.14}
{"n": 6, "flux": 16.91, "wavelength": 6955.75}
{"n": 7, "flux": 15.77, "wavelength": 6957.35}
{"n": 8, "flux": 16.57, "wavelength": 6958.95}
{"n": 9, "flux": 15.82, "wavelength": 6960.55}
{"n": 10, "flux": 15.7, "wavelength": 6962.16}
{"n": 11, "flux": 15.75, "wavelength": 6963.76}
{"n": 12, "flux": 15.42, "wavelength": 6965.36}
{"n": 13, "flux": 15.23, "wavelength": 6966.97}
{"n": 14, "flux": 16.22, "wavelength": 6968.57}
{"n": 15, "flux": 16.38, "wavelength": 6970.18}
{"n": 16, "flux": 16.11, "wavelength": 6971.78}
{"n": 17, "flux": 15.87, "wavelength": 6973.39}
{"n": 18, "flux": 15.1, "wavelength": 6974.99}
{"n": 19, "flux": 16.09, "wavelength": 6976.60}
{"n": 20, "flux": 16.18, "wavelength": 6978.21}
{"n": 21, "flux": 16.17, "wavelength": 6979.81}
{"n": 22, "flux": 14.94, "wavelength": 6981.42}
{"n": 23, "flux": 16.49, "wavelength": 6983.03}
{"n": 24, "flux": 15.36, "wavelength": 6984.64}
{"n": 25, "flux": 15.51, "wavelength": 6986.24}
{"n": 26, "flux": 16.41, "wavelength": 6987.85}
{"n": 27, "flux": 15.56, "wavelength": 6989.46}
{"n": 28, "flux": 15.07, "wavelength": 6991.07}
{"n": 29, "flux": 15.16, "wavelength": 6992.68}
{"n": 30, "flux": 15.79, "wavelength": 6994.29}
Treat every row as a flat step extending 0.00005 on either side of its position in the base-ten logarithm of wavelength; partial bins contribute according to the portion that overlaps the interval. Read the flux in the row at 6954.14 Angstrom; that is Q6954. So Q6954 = 15.33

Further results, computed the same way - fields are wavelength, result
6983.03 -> 16.49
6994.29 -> 15.79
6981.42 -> 14.94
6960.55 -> 15.82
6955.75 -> 16.91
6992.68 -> 15.16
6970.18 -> 16.38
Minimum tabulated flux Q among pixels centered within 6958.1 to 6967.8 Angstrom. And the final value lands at 15.23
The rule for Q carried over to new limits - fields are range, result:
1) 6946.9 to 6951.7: 15.2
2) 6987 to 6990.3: 15.56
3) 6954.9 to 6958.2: 15.77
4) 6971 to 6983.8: 14.94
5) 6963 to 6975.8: 15.1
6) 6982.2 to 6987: 15.36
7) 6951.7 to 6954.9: 15.03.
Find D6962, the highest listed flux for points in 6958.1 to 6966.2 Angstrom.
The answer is 16.57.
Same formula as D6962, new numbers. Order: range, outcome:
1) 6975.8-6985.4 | 16.49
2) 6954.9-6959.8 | 16.91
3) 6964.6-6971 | 16.38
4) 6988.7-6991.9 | 15.56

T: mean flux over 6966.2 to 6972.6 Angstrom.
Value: 16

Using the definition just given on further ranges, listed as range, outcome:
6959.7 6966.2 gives 15.7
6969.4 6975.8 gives 15.9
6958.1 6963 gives 16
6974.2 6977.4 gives 15.6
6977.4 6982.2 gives 15.8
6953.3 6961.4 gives 16.1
